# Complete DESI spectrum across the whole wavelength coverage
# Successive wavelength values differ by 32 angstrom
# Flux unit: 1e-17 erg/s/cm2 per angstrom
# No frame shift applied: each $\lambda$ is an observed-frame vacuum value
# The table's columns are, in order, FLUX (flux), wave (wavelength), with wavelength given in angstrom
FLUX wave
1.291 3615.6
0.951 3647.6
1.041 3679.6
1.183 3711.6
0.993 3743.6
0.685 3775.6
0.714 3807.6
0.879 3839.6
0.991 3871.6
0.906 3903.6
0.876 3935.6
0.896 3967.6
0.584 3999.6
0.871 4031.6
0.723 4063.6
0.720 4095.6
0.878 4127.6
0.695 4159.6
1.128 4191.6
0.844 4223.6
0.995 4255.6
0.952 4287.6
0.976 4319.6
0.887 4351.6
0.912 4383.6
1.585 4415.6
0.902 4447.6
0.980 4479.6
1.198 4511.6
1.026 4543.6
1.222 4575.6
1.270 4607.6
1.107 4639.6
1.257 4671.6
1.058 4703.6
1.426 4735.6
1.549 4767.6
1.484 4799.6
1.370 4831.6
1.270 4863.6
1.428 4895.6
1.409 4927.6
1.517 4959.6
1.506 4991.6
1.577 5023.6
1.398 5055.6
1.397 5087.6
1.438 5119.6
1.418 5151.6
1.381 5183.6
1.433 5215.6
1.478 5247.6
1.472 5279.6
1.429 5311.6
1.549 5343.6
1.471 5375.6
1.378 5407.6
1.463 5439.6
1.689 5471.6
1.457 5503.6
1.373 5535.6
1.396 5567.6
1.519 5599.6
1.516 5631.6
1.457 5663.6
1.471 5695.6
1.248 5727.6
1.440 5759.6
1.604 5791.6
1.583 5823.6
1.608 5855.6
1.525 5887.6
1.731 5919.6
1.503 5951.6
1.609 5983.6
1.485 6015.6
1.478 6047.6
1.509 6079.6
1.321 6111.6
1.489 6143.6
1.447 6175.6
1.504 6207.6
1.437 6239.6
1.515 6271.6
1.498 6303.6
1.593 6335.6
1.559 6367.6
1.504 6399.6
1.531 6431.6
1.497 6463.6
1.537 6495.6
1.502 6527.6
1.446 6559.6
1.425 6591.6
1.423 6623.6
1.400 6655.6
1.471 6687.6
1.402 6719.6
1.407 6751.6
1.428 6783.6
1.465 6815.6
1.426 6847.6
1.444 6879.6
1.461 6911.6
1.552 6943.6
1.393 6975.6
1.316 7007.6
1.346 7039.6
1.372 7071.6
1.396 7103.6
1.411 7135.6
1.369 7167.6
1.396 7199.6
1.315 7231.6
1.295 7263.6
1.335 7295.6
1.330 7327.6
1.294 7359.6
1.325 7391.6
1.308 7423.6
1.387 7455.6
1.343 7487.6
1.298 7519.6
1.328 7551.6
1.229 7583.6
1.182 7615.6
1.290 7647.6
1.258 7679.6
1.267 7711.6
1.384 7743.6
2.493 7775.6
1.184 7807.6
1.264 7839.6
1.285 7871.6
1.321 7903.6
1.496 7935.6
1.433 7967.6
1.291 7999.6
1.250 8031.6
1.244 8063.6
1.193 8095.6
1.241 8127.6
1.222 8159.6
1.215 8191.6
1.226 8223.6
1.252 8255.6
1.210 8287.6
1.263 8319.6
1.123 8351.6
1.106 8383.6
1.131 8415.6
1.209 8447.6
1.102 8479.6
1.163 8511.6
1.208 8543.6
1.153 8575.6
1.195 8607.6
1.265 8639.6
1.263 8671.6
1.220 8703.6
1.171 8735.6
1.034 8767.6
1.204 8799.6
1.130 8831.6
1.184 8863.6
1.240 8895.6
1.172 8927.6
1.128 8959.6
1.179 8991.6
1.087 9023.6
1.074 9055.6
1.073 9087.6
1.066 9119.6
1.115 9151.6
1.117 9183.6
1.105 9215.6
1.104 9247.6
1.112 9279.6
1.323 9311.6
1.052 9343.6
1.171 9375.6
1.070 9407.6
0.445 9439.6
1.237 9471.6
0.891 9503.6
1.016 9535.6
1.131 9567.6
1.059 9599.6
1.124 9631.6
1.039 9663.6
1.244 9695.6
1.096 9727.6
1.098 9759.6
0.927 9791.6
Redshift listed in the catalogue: 0.182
